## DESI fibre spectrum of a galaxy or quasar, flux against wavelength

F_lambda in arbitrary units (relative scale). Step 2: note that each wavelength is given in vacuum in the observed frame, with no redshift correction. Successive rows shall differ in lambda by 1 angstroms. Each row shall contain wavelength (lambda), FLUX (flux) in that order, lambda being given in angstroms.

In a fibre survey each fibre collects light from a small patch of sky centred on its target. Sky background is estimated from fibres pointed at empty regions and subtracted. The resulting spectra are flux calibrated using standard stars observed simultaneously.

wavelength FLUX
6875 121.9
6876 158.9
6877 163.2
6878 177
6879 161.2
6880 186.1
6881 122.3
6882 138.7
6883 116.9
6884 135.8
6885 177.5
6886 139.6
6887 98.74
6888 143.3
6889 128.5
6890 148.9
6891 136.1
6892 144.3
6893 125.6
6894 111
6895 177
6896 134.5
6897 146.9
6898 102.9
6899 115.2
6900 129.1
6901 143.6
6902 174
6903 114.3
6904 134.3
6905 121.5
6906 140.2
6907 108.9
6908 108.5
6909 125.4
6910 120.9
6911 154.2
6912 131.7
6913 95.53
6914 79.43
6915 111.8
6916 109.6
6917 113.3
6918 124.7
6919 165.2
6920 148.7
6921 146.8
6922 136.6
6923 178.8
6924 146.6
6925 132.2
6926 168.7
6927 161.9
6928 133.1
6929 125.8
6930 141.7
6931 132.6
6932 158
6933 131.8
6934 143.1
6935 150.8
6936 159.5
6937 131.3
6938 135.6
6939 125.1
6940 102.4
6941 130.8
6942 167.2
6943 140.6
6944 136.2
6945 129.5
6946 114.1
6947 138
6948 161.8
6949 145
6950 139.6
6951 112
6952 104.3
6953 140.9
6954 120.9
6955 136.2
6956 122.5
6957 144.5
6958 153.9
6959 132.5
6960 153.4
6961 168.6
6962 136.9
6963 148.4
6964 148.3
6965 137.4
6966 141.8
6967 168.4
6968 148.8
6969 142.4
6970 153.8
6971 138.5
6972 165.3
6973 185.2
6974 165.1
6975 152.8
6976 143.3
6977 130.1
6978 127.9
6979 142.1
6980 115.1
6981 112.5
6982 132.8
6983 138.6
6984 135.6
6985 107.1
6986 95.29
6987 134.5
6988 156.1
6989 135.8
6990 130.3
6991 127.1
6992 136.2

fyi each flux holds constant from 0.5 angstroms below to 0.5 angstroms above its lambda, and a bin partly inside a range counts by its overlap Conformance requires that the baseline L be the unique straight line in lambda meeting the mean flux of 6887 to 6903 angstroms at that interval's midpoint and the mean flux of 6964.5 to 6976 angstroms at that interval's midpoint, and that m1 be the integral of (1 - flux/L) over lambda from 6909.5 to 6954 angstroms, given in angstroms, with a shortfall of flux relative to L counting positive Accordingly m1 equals 2.85 angstroms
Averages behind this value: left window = 135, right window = 154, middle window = 135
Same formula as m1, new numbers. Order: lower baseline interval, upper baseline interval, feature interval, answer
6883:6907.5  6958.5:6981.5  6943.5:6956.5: 1.1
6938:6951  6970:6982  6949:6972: -0.3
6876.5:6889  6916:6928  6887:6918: 3.9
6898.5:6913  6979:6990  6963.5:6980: -2.7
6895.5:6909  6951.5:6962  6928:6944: -0.5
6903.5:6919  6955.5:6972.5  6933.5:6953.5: 0.2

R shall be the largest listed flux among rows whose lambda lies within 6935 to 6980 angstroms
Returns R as 185.2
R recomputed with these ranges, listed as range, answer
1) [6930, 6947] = 167.2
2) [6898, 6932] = 178.8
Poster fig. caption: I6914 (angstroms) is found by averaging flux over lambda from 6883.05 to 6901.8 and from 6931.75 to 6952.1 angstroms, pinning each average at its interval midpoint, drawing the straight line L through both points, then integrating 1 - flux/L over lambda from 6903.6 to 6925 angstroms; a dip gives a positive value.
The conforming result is 1.1 angstroms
